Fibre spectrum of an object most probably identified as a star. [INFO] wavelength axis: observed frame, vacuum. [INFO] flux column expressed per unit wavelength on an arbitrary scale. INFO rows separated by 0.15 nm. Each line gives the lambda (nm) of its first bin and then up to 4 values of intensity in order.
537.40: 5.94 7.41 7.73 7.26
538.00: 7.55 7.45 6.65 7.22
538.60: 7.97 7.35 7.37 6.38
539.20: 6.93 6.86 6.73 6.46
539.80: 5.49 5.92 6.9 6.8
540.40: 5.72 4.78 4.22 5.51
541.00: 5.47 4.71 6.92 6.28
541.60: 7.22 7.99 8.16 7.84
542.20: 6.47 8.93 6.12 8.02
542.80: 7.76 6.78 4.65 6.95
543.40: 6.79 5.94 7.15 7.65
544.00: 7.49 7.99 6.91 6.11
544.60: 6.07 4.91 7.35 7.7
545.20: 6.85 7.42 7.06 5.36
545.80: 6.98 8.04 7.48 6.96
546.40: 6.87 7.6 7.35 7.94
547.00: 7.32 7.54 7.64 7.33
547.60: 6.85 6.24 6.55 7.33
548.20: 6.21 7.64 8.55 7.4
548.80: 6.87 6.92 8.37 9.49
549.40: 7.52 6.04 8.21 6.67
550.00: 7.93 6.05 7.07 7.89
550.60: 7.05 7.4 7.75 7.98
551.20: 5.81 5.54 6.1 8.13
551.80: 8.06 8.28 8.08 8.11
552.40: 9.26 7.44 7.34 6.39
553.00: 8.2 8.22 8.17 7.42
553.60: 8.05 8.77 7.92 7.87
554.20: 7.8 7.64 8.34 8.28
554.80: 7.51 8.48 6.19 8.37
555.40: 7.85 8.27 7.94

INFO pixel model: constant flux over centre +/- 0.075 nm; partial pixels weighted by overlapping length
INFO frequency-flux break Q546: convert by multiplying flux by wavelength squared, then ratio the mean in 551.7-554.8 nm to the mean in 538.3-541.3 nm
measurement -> 1.3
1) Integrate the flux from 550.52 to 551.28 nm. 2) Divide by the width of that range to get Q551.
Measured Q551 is 7.19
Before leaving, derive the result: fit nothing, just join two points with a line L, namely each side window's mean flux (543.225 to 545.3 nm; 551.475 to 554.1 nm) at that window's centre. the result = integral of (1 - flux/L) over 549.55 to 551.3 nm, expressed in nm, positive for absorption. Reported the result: 0.10 nm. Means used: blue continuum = 6.85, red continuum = 7.91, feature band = 7.18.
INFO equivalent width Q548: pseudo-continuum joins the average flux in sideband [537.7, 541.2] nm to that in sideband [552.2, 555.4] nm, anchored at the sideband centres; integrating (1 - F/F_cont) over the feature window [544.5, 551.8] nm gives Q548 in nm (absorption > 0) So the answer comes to 0.167 nm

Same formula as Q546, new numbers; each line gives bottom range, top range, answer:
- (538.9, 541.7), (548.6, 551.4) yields 1.23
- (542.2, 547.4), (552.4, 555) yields 1.16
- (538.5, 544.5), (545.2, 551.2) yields 1.11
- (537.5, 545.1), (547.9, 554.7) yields 1.16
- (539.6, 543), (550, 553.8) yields 1.20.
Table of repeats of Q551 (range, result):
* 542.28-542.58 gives 7.51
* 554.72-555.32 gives 7.64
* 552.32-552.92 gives 7.62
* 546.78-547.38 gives 7.6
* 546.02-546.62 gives 7.23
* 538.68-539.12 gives 7.04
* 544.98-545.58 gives 7.24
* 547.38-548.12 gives 6.85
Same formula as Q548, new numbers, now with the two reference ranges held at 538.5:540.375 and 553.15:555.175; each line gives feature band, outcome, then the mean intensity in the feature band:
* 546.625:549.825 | 0.02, 7.38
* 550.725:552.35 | 0.06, 7.41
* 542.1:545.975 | 0.11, 6.89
